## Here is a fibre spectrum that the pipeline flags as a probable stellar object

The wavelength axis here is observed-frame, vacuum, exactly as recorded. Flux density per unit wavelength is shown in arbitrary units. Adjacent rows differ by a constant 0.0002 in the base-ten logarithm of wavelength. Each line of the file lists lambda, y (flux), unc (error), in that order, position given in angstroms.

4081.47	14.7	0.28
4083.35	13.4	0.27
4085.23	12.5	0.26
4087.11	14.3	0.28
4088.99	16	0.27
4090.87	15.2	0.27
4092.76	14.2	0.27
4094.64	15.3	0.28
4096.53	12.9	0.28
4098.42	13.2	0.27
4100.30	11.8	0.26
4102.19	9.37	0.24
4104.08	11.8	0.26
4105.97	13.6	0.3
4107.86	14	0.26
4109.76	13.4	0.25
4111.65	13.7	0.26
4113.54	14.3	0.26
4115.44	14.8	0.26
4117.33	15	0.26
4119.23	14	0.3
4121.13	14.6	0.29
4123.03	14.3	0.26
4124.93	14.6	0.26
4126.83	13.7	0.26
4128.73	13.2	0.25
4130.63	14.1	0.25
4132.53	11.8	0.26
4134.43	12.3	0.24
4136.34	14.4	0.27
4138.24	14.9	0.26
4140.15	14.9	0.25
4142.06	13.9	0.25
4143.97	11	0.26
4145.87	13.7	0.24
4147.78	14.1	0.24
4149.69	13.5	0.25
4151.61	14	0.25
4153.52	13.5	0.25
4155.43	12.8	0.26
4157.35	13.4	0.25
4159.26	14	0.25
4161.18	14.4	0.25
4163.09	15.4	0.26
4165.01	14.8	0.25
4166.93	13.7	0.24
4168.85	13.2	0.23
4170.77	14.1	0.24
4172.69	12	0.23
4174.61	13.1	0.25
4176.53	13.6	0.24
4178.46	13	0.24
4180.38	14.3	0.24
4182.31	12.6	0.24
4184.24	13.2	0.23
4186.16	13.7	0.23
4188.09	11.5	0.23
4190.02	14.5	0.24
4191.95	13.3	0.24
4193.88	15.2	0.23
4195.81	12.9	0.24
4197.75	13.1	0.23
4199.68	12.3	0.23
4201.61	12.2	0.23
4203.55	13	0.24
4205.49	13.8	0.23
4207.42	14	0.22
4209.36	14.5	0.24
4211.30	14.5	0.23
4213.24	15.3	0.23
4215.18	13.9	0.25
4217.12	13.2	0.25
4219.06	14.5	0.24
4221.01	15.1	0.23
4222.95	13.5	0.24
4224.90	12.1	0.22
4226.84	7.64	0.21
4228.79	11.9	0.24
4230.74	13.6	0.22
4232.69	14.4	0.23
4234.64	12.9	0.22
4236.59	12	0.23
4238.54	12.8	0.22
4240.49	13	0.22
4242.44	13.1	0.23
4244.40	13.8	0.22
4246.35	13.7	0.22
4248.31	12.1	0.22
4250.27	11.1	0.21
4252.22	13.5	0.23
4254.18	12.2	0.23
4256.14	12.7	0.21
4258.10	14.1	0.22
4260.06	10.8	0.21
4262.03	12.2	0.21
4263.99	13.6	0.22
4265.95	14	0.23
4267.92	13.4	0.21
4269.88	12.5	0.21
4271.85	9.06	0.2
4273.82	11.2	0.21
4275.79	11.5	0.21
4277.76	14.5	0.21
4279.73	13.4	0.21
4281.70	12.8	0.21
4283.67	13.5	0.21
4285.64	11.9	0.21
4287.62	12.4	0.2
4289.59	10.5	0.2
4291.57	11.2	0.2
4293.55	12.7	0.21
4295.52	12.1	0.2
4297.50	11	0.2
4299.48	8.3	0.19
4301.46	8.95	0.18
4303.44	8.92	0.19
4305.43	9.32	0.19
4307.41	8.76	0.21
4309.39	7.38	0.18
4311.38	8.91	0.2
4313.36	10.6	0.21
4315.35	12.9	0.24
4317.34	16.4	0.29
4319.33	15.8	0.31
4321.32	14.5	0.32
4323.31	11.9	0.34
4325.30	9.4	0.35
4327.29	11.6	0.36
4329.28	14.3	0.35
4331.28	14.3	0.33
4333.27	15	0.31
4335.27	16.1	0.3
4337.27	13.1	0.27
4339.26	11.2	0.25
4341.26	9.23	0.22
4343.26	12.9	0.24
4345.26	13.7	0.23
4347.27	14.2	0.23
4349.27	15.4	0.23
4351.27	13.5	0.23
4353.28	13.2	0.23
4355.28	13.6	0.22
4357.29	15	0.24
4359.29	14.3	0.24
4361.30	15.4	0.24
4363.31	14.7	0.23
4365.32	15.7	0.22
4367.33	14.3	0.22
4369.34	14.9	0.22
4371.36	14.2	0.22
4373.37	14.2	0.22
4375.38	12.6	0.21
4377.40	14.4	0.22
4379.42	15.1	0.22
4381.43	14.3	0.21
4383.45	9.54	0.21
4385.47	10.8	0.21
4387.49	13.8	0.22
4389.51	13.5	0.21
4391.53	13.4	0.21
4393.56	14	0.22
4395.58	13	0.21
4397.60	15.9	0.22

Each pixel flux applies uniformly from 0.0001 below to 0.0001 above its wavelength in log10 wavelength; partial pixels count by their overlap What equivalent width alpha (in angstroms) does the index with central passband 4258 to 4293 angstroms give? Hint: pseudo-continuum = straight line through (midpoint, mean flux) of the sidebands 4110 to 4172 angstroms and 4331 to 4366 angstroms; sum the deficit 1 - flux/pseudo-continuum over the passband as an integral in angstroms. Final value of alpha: 3.9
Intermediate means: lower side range 13.9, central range 12.3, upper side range 13.9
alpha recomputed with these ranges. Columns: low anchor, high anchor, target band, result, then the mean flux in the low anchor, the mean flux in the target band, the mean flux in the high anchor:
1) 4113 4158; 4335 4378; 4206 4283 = 4.9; 13.8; 12.9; 13.9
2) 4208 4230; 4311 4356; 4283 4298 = 1.5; 13.3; 11.9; 13.2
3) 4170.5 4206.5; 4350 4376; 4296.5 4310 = 4.8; 13.2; 8.99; 14.3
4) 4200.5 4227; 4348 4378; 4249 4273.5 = 2.5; 13.5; 12.4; 14.4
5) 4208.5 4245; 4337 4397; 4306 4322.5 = 2.0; 13.2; 11.8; 13.6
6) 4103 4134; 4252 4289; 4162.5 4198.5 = -0.7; 13.8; 13.5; 12.6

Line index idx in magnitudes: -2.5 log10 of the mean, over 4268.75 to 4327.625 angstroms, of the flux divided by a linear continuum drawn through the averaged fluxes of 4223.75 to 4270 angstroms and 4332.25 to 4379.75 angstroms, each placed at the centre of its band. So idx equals 0.158 mag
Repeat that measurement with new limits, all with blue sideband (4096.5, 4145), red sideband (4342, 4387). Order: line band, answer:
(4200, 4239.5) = 0.032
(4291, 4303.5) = 0.289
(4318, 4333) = 0.042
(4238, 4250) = 0.057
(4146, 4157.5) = -0.004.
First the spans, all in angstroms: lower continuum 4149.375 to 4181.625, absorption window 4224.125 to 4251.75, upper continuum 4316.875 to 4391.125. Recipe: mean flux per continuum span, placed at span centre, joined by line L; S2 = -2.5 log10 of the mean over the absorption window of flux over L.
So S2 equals 0.10 mag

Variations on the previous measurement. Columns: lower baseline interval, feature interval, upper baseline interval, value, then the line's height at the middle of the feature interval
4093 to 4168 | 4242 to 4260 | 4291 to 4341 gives -0.03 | 12.4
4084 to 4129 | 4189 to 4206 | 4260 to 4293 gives -0.03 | 13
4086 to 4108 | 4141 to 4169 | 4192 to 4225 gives -0.01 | 13.6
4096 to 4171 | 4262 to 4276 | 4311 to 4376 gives 0.12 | 13.6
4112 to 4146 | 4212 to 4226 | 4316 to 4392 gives -0.01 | 13.8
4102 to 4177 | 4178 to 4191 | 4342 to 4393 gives 0.03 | 13.7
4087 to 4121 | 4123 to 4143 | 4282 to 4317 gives -0.04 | 13.3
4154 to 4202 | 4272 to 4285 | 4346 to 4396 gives 0.09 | 13.7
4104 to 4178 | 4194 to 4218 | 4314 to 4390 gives 0.01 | 13.7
